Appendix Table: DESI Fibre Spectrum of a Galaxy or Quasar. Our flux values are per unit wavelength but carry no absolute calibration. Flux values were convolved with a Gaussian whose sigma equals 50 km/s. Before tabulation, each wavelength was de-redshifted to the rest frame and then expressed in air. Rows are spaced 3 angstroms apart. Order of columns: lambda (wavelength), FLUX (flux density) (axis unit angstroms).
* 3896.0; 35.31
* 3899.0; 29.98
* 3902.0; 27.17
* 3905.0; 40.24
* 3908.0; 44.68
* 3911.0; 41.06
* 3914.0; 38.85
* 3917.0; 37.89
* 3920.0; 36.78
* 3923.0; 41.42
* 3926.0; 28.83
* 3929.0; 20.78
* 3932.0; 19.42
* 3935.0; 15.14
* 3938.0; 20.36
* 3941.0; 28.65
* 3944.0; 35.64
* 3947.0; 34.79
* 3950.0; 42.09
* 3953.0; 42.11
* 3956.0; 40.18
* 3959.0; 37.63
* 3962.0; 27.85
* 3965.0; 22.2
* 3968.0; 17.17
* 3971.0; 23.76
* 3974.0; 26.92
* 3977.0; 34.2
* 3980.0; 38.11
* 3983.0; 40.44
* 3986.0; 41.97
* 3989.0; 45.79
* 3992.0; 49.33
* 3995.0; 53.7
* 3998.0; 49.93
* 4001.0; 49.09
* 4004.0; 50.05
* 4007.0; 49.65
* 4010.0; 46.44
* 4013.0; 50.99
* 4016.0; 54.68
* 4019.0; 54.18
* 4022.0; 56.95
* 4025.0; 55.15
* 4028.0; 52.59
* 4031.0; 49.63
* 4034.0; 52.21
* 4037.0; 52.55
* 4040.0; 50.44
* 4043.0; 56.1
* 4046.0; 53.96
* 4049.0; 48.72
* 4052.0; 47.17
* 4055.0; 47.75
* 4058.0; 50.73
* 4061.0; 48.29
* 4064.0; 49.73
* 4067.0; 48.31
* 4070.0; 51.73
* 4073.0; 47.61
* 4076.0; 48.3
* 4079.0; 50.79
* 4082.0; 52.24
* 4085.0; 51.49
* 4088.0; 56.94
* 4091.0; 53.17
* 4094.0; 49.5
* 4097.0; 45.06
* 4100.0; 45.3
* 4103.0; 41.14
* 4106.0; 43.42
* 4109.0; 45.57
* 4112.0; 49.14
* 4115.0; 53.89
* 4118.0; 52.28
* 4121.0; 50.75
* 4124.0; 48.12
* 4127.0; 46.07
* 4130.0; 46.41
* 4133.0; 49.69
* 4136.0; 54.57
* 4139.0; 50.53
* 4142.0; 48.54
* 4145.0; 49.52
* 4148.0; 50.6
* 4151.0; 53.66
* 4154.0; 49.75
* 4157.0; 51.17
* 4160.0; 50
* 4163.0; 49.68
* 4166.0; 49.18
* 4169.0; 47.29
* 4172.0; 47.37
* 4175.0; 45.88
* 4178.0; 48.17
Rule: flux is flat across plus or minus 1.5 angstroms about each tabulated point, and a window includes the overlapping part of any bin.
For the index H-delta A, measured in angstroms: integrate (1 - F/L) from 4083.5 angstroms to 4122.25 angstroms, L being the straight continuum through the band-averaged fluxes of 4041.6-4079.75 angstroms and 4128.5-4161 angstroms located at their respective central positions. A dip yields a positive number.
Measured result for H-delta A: 0.86 angstroms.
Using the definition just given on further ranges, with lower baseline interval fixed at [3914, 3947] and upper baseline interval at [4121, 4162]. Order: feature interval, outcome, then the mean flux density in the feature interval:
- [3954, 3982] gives 2.29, 30.2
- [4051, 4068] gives -2.77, 48.7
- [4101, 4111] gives 0.58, 43.8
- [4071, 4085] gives -2.01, 50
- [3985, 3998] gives -4.77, 48.2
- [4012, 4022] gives -4.30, 53.9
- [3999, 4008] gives -3.27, 49.6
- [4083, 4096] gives -2.22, 52.5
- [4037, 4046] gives -2.95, 53.3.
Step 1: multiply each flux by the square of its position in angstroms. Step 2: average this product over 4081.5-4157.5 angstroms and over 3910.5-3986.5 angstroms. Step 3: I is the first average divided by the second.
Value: 1.7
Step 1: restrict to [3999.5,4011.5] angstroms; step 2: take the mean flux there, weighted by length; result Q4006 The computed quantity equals 48.8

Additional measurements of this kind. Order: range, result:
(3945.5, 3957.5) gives 39.8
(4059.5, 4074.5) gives 49.1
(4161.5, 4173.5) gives 48.4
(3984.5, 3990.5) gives 43.9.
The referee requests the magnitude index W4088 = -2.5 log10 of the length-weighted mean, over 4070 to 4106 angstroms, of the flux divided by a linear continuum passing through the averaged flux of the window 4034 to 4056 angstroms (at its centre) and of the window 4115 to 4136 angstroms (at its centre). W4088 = 0.027 mag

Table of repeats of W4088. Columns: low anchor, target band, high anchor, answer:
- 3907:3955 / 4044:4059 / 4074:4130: -0.13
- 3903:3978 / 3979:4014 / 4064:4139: -0.24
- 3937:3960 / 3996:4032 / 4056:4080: -0.20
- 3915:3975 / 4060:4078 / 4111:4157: -0.14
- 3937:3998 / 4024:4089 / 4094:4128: -0.19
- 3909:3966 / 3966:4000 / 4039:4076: 0.03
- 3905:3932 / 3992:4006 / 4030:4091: -0.15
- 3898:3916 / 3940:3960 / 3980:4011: 0.13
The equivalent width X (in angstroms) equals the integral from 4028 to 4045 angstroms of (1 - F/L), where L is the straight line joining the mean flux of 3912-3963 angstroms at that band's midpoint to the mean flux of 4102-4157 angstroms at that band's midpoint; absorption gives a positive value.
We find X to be -4.6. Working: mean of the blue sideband 32.4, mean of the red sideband 49.2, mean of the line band 52.3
